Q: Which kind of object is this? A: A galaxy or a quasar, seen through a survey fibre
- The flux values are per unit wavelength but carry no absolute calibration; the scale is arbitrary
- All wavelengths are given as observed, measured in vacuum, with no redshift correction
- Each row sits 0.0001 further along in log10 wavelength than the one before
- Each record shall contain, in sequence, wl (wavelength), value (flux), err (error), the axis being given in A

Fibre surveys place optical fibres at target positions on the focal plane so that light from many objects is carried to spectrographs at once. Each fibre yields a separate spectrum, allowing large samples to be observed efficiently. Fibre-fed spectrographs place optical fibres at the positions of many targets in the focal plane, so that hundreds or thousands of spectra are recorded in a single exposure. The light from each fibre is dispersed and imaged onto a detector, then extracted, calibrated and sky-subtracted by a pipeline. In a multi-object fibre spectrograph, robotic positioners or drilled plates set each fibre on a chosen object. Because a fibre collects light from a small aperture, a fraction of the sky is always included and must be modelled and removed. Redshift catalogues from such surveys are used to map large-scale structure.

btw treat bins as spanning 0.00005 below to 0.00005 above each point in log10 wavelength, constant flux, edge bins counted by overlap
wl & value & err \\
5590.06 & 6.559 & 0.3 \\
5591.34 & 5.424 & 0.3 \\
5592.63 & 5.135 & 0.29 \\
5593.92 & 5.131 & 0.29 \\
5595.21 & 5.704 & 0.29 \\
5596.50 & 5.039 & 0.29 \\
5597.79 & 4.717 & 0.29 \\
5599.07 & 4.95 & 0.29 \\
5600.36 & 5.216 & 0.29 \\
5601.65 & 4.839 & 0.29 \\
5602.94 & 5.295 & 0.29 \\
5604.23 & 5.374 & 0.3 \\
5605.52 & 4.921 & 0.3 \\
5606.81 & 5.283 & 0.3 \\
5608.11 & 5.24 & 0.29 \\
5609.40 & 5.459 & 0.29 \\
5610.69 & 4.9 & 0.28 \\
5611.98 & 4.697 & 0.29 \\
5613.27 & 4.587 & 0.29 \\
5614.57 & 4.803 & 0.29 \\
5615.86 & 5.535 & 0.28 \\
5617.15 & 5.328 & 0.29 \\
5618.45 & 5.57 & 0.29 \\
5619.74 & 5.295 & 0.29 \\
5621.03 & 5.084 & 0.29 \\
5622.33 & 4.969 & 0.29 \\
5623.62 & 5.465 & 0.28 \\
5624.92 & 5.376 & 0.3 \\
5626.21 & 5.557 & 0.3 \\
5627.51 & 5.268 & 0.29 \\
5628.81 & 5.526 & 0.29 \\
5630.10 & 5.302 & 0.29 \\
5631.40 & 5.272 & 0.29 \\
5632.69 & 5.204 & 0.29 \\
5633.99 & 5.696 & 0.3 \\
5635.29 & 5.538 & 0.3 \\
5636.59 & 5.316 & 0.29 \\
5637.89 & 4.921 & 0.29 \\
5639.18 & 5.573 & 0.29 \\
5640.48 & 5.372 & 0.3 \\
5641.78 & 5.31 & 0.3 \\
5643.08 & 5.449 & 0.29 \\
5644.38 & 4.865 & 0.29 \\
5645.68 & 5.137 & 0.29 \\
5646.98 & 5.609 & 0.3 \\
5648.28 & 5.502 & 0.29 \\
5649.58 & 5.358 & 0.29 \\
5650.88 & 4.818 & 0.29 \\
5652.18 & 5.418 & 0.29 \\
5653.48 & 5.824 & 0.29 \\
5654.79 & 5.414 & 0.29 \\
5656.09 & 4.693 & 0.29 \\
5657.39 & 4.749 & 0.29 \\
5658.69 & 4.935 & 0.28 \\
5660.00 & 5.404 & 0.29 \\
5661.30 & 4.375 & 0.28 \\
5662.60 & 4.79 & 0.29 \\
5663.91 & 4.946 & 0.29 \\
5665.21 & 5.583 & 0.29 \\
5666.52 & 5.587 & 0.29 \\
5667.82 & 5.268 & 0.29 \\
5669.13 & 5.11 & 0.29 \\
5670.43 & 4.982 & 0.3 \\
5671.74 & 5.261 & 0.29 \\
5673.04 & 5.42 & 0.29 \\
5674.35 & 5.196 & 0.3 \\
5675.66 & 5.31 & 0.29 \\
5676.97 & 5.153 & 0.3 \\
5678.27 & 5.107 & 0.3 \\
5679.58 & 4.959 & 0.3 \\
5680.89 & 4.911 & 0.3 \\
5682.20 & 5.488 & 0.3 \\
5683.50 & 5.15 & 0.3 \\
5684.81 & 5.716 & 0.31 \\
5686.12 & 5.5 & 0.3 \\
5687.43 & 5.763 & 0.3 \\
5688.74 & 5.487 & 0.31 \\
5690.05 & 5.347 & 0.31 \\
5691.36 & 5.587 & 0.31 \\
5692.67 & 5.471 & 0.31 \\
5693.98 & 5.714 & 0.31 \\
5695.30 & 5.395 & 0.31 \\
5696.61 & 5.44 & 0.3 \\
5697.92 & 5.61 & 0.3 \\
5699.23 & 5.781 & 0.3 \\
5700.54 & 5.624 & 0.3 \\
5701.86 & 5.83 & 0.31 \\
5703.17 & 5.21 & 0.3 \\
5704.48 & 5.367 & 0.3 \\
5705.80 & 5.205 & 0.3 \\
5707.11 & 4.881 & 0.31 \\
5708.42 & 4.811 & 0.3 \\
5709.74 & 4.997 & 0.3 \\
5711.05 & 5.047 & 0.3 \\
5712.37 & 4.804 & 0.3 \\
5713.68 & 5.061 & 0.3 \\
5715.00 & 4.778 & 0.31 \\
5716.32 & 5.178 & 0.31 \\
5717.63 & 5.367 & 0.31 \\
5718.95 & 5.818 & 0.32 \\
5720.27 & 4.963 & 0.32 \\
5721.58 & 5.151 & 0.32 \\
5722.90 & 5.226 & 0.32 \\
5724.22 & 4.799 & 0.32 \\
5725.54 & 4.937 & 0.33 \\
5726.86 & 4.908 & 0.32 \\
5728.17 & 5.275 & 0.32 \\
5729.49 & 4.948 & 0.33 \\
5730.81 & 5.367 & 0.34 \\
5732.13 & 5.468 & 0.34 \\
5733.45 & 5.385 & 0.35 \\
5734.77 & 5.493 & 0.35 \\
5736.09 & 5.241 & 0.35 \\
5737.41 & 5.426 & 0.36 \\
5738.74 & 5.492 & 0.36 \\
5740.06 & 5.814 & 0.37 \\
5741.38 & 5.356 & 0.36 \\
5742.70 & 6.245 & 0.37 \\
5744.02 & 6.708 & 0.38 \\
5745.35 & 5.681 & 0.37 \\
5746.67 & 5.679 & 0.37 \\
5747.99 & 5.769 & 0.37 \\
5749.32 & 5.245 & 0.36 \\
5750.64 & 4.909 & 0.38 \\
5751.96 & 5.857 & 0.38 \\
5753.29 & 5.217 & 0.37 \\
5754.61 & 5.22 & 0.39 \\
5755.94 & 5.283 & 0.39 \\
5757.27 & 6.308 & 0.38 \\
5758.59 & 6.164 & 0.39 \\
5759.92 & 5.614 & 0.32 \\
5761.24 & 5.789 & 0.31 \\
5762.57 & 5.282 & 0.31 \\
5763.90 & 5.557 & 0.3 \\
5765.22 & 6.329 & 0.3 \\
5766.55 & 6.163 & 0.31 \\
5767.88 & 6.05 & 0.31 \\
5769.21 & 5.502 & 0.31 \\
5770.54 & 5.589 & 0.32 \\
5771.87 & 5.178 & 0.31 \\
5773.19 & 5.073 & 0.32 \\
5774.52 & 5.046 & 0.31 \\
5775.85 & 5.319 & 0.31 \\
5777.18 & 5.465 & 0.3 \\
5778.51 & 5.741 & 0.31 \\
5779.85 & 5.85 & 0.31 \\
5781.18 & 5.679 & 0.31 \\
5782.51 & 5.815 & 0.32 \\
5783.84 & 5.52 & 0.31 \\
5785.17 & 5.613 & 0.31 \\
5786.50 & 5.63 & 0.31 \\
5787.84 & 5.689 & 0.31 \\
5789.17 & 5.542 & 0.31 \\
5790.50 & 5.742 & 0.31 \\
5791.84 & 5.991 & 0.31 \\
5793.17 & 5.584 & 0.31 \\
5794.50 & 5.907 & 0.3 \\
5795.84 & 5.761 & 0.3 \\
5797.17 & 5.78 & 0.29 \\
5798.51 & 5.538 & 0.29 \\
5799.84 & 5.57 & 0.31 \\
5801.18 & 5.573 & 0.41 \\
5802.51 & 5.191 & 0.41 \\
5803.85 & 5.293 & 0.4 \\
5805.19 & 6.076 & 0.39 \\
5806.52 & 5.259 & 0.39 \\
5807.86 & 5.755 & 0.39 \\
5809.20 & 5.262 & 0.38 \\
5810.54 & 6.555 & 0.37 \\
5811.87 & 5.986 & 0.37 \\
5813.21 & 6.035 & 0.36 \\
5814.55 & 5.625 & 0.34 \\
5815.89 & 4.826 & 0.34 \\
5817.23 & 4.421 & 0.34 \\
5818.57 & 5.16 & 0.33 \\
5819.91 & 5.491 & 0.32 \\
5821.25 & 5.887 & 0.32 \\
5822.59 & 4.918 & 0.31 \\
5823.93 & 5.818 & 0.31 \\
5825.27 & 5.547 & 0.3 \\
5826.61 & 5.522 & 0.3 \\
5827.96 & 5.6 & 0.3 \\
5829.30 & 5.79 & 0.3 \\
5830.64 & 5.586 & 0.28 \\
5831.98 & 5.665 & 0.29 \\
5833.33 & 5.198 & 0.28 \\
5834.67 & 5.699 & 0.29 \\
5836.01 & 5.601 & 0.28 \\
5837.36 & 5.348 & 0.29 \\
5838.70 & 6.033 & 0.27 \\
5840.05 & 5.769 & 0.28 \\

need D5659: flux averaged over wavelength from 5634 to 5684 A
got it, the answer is 5.21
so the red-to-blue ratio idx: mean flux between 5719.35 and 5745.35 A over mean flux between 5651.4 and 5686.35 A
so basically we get 1.0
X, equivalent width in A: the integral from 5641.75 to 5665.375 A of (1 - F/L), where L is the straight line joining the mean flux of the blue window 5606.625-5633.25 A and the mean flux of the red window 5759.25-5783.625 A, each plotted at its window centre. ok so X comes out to 0.7 A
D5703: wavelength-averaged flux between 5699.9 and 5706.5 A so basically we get 5.44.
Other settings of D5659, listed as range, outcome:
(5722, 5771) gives 5.55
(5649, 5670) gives 5.14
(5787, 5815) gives 5.7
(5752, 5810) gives 5.62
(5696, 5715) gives 5.25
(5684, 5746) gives 5.37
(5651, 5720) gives 5.26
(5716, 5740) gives 5.26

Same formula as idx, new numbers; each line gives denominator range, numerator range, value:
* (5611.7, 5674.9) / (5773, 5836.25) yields 1.06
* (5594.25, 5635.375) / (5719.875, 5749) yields 1.04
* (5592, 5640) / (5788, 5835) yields 1.07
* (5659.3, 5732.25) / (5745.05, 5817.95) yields 1.07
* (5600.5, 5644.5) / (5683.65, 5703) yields 1.06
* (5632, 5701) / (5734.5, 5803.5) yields 1.06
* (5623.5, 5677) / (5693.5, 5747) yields 1.02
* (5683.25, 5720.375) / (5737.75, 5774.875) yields 1.06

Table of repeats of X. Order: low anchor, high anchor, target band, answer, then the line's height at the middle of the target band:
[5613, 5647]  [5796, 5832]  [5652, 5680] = 1.0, 5.34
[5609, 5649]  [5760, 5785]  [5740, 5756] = -0.2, 5.55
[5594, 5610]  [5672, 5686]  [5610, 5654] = -0.6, 5.2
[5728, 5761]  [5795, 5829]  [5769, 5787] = 0.2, 5.56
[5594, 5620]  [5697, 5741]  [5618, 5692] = -1.3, 5.19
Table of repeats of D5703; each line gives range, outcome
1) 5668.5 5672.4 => 5.13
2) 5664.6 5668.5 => 5.47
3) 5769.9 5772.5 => 5.38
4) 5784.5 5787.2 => 5.62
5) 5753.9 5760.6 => 5.72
